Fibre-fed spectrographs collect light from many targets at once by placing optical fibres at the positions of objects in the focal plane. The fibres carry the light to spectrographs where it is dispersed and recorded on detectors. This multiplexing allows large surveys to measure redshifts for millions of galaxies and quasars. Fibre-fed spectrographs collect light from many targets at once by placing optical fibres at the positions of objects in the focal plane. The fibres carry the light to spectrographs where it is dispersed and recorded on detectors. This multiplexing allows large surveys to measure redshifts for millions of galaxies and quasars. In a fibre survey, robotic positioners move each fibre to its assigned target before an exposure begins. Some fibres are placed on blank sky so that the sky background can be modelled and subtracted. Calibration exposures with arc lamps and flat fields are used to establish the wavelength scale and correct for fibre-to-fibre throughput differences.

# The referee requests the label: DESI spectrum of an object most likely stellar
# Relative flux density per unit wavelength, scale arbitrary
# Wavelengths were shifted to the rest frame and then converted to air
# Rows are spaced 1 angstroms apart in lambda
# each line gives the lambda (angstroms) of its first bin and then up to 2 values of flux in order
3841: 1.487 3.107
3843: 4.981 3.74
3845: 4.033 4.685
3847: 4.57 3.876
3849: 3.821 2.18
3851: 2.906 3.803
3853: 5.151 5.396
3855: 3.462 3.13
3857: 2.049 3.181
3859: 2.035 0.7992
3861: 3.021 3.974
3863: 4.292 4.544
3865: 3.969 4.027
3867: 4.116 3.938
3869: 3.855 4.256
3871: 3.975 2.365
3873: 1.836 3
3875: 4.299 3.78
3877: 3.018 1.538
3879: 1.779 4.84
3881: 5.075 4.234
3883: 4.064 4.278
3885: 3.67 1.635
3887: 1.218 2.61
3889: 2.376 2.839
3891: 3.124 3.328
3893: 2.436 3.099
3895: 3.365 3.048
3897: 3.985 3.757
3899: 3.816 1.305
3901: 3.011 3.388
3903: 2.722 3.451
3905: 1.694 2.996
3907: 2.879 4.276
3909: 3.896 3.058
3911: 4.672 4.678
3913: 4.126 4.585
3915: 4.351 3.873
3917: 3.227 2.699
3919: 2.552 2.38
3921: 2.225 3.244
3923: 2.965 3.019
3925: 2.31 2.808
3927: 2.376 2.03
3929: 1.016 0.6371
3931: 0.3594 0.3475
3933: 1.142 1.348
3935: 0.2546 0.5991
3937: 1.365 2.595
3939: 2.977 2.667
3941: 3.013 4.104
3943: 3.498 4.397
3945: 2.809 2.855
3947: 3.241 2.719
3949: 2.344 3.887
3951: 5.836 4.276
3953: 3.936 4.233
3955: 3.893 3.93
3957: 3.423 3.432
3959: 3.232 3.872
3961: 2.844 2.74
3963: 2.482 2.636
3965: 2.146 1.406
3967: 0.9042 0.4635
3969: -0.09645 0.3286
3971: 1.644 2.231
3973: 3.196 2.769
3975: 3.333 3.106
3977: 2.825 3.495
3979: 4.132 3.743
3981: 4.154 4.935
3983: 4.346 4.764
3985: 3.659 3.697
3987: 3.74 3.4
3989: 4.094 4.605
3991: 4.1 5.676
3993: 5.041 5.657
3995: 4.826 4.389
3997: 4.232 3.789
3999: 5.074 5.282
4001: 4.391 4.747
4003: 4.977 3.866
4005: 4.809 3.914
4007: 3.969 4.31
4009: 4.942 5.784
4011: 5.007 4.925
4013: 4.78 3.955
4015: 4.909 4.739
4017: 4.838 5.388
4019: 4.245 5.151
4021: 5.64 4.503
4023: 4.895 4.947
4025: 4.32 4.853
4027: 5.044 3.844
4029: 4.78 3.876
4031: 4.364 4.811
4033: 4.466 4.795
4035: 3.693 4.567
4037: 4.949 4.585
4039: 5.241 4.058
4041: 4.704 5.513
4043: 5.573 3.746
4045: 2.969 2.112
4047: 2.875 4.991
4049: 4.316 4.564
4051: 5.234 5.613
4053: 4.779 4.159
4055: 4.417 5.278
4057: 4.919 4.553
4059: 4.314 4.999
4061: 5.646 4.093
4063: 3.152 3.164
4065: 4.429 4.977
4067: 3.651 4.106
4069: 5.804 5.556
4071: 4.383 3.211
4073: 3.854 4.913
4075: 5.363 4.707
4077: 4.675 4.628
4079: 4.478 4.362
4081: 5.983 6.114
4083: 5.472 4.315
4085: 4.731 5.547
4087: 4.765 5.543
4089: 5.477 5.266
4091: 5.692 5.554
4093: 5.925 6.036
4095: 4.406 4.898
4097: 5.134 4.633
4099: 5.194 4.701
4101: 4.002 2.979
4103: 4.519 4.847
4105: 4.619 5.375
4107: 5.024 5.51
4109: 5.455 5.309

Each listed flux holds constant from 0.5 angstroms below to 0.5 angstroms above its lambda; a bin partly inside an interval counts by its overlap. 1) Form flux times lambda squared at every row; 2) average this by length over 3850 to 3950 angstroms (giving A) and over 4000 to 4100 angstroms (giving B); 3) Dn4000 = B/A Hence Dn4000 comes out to 1.68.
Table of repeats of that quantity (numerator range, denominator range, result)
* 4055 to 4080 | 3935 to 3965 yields 1.52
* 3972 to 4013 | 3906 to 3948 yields 1.63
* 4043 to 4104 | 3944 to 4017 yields 1.31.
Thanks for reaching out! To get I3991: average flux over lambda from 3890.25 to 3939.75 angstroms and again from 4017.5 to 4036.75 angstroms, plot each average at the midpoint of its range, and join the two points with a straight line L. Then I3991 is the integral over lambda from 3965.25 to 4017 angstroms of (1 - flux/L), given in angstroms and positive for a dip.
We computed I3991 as 2.78 angstroms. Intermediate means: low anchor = 2.72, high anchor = 4.65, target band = 3.86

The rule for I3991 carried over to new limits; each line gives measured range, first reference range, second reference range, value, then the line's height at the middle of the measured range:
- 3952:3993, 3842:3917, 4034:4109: 8.51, 4.06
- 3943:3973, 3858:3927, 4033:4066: 7.10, 3.75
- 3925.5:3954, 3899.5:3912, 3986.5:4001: 9.46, 3.71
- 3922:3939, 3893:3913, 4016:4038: 9.14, 3.62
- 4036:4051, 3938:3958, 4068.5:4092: 0.84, 4.6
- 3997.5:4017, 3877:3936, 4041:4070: -3.55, 3.93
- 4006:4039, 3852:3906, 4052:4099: -1.99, 4.42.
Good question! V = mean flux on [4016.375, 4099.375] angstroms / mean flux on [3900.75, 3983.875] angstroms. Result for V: 1.6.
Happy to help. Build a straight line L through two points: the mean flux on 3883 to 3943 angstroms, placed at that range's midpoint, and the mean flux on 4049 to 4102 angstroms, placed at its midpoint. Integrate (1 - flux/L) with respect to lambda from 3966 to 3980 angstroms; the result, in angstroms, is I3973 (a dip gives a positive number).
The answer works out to 5.3 angstroms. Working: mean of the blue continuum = 2.76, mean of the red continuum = 4.81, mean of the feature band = 2.21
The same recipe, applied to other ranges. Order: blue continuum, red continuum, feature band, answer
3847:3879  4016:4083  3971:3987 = 2.2 angstroms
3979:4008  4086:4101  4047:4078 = 2.4 angstroms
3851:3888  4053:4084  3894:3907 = 2.0 angstroms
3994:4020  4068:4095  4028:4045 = 1.0 angstroms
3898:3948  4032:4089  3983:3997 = -2.9 angstroms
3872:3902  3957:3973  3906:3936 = 0.8 angstroms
